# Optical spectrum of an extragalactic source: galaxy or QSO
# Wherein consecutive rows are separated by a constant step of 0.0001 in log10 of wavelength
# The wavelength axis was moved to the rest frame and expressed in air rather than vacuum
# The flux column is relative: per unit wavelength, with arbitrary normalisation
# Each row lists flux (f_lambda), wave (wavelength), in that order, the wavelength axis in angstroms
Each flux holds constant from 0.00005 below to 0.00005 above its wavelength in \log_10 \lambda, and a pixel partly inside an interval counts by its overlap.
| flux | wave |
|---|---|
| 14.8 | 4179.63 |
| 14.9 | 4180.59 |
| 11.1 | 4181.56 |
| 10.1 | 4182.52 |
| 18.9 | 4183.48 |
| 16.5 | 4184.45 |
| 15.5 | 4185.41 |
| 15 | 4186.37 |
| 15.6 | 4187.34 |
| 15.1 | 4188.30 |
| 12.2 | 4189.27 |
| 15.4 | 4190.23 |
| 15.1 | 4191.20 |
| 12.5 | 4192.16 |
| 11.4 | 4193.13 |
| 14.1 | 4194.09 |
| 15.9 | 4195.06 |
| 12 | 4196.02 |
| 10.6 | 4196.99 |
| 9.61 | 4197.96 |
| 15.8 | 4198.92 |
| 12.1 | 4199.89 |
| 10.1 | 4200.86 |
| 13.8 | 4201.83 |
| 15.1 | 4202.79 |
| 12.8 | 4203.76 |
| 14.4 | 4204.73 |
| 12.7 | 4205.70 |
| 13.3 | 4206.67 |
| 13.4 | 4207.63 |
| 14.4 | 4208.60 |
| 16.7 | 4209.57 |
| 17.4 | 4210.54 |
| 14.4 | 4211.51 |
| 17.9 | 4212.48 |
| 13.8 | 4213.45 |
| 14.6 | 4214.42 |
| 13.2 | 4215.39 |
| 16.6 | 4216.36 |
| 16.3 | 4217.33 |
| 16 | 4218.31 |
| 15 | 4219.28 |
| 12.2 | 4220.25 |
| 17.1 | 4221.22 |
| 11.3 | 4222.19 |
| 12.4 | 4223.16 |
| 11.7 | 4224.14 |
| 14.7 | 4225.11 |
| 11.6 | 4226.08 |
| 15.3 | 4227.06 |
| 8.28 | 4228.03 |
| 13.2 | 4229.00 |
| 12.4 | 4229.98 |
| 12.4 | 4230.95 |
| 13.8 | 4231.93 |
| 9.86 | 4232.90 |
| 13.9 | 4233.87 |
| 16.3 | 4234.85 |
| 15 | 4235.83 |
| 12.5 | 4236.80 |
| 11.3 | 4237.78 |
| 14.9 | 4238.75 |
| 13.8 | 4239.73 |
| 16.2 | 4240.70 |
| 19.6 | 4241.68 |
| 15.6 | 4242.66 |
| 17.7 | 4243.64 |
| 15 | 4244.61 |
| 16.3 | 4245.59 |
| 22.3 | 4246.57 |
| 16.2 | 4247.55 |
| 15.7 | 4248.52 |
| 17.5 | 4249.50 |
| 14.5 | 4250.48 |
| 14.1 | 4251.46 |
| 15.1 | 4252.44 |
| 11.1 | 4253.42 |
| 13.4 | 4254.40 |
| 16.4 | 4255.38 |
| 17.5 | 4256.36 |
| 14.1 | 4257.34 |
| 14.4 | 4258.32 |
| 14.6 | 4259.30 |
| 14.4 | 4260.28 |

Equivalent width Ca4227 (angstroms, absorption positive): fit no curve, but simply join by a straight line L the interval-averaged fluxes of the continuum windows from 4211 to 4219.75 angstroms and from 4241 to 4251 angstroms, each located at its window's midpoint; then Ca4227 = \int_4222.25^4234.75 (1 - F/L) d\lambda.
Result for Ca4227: 2.7 angstroms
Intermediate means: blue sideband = 15.3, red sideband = 17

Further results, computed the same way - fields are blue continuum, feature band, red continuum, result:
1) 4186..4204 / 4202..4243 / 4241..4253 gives 2.5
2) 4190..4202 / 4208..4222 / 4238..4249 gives -0.9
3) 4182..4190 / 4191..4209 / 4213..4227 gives 1.8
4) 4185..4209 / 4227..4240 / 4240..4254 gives 2.1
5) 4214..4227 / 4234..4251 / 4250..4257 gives -1.7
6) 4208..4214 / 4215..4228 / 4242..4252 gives 1.7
